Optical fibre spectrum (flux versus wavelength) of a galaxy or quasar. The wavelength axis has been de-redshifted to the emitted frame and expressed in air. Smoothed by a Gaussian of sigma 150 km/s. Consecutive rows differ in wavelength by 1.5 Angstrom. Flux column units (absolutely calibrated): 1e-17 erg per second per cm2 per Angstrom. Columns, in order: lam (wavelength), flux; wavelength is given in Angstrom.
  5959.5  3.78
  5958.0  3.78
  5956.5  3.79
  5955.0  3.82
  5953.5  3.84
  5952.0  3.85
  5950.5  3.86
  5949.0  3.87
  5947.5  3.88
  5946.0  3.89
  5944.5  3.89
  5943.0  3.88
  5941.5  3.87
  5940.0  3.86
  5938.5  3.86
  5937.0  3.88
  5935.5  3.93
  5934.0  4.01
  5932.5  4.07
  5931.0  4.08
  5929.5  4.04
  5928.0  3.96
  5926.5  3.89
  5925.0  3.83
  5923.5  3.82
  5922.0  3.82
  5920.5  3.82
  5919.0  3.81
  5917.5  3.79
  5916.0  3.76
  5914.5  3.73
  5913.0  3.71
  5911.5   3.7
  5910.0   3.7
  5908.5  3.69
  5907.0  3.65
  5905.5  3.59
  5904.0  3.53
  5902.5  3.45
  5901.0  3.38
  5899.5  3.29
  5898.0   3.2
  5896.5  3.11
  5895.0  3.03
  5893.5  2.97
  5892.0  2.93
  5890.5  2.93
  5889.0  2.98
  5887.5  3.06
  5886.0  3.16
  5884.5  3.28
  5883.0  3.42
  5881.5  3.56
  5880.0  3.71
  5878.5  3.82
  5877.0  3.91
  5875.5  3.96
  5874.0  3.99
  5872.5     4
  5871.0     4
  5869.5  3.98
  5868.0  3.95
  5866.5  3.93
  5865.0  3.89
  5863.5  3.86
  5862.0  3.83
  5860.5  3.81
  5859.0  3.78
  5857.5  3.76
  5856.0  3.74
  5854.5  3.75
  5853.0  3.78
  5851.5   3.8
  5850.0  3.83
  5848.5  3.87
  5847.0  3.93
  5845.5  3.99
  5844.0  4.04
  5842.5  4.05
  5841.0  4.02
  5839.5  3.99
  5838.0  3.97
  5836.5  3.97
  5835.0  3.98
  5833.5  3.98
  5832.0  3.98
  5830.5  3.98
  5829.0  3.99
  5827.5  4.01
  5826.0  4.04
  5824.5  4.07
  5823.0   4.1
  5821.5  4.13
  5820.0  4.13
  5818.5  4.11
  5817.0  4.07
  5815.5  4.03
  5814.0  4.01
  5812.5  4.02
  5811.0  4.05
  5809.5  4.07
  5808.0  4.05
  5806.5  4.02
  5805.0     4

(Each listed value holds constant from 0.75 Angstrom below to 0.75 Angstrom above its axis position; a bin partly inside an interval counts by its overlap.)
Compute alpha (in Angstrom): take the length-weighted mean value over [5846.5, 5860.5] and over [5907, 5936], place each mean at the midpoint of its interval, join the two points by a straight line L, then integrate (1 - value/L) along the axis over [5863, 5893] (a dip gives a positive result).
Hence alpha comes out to 1.6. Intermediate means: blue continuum 3.8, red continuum 3.84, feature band 3.61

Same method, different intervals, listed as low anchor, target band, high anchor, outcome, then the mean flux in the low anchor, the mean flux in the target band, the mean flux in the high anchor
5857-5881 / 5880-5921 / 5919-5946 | 5.0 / 3.88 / 3.42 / 3.91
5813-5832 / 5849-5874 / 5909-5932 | 0.7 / 4.05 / 3.86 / 3.83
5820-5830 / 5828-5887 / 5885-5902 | -4.1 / 4.06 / 3.85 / 3.1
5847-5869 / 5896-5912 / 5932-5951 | 1.6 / 3.83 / 3.48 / 3.9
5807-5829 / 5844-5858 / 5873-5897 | -0.4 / 4.06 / 3.84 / 3.37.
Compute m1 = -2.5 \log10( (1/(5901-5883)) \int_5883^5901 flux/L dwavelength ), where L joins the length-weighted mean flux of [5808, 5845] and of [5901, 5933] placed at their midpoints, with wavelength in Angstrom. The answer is 0.229 mag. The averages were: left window 4.03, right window 3.77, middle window 3.11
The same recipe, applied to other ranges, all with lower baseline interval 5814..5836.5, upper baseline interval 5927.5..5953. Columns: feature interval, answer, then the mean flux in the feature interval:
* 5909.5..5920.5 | 0.06 mag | 3.75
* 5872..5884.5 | 0.06 mag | 3.76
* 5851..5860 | 0.07 mag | 3.77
